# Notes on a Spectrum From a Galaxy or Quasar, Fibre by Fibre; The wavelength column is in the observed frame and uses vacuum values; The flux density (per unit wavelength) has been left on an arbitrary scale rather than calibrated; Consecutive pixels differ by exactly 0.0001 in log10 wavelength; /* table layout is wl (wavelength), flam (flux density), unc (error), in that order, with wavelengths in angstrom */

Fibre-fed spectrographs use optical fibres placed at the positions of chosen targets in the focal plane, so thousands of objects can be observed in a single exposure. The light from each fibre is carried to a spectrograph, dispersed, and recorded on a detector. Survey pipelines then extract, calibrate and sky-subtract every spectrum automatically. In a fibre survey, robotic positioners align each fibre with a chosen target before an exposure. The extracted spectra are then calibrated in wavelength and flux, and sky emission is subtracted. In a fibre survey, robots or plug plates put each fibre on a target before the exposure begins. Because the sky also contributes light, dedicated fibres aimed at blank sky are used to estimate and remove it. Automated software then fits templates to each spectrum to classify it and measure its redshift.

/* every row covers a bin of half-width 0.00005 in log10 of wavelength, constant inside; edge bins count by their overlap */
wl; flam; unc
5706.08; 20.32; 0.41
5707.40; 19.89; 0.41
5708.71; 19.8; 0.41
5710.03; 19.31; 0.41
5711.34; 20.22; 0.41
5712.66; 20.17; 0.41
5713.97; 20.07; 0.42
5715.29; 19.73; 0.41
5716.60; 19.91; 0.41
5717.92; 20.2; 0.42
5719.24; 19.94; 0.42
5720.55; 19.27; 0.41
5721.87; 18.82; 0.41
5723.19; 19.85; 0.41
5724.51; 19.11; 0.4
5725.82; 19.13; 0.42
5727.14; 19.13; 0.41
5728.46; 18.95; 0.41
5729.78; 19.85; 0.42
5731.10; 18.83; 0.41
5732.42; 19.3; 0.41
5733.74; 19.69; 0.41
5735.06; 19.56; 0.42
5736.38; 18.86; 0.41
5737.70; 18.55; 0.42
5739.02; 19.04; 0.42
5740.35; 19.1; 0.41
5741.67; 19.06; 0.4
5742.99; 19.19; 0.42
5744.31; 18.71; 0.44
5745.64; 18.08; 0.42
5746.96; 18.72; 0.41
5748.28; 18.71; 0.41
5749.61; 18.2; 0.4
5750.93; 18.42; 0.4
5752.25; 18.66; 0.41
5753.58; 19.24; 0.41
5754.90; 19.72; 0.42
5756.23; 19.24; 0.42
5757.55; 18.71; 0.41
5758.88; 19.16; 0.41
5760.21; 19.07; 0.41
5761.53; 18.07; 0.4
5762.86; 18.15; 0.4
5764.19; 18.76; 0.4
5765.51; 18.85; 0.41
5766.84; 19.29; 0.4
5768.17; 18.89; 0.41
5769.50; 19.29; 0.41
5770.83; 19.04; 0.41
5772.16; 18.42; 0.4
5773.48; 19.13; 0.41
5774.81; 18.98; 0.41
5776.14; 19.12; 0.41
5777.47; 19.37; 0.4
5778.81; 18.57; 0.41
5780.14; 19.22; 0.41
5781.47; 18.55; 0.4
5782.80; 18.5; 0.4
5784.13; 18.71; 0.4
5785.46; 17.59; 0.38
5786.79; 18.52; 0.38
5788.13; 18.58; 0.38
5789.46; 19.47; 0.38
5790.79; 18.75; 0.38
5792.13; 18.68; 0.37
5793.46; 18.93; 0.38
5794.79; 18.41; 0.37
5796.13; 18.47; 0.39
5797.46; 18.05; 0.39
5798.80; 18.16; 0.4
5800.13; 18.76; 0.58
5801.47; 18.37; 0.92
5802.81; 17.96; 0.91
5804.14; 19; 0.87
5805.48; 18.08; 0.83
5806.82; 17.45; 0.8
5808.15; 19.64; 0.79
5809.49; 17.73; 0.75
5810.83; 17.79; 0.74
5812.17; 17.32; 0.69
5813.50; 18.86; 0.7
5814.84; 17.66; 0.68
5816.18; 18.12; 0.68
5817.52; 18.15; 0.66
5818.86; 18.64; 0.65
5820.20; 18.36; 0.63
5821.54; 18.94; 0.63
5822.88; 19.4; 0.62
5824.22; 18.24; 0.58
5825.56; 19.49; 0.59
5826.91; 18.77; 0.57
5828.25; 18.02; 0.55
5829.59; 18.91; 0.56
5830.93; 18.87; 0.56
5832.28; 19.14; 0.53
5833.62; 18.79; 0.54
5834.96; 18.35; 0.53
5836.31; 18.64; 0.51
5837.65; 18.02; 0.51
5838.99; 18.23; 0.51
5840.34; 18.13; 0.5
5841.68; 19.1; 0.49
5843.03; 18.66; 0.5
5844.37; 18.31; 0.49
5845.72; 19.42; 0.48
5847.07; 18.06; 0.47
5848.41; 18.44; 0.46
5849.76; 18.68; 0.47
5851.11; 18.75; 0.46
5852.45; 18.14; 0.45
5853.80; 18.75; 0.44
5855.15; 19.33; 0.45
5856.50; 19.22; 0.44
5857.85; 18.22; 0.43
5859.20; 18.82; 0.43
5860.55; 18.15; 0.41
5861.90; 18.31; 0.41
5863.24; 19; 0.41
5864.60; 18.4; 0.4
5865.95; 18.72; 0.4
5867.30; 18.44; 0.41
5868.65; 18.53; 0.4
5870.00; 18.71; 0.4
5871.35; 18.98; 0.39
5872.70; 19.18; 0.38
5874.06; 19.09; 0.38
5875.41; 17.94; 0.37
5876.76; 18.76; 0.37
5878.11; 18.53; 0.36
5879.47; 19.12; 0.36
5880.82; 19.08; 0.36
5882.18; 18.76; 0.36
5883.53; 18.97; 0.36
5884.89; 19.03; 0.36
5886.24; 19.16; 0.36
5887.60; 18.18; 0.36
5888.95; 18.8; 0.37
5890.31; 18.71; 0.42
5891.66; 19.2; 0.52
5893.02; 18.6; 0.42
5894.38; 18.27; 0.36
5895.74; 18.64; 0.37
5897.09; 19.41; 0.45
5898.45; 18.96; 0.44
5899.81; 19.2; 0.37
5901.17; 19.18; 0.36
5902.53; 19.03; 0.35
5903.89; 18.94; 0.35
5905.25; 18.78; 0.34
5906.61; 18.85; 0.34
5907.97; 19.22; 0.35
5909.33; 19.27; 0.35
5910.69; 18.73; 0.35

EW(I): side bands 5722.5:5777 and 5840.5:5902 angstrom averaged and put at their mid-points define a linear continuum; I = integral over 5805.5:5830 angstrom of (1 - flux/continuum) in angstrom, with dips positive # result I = 0.6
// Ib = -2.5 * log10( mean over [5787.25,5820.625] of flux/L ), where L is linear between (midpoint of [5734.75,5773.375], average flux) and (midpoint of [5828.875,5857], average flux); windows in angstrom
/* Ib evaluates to 0.02 mag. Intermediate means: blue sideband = 18.9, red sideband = 18.7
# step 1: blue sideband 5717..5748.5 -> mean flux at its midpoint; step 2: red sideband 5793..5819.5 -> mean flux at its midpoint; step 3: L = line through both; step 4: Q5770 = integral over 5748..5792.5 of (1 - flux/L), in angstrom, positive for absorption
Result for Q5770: -0.3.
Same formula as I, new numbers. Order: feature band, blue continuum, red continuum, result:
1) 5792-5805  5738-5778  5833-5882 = 0.2 angstrom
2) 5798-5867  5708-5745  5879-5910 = 2.1 angstrom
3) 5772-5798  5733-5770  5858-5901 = 0.2 angstrom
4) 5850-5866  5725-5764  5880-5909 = 0.2 angstrom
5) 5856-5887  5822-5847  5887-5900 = 0.0 angstrom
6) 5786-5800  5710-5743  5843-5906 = 0.4 angstrom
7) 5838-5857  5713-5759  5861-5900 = 0.2 angstrom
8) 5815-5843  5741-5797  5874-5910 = 0.3 angstrom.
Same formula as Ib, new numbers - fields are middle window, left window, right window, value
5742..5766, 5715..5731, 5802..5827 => 0.02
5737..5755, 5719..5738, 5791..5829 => 0.02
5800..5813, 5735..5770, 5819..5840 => 0.03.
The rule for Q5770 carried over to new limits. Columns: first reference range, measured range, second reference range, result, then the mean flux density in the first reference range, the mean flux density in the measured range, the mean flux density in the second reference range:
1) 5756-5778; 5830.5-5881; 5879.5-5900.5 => 0.6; 18.9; 18.7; 18.9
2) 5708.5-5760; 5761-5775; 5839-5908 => 0.2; 19.2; 18.8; 18.8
